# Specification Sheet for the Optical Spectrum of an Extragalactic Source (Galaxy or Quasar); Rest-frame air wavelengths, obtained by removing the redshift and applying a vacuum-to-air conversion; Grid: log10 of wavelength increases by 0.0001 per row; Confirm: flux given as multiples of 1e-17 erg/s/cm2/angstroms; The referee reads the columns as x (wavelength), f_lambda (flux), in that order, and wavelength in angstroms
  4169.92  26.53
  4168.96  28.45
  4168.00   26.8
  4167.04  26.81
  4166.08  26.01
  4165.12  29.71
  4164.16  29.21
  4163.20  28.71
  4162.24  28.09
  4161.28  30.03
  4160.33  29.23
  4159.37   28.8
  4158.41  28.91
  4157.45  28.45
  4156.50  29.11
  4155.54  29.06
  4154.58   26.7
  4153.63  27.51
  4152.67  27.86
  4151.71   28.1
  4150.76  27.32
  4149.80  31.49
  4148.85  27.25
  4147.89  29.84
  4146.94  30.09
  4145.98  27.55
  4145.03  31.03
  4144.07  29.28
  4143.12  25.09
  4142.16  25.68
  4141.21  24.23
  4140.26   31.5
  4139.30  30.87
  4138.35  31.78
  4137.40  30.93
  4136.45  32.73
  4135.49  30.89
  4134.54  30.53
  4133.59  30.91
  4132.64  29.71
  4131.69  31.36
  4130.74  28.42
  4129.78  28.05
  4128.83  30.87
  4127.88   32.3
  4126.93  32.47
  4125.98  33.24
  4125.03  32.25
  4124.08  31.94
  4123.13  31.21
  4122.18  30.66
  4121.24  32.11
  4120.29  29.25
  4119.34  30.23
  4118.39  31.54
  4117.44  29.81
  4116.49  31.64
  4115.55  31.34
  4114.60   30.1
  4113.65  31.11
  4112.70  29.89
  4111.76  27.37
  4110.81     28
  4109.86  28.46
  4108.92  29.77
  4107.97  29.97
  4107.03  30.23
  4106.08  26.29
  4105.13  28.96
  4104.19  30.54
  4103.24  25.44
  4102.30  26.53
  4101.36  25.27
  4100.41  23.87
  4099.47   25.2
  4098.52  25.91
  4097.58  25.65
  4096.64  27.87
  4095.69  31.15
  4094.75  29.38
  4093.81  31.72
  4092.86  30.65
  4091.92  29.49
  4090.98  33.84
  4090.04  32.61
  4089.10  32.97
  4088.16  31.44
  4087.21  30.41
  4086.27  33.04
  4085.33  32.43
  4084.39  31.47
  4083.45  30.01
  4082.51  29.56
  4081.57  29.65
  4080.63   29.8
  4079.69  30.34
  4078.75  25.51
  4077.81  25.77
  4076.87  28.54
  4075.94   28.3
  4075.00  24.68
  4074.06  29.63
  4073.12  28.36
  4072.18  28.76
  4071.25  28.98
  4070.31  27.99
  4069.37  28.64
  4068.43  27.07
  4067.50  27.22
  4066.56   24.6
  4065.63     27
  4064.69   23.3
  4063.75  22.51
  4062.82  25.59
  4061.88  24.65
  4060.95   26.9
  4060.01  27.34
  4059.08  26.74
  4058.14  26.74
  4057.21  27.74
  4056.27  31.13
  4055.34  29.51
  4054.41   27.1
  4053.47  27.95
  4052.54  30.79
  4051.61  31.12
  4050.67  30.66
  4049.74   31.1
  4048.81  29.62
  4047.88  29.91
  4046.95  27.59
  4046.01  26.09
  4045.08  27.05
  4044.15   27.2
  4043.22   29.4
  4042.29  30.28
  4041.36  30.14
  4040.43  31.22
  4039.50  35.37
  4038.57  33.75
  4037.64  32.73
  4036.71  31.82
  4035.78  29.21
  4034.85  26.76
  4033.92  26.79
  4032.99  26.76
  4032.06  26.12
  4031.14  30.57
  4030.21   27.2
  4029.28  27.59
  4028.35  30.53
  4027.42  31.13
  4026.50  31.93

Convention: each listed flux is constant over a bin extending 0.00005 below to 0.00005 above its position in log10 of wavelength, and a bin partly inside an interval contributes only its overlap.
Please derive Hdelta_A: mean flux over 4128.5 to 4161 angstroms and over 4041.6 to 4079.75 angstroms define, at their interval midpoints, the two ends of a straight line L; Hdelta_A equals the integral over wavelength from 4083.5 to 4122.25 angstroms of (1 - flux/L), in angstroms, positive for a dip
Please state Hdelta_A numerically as -1.5 angstroms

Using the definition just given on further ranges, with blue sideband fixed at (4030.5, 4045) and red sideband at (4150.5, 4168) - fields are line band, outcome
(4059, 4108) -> 1.5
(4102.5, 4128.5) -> -1.2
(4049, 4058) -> 0.0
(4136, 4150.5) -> -0.4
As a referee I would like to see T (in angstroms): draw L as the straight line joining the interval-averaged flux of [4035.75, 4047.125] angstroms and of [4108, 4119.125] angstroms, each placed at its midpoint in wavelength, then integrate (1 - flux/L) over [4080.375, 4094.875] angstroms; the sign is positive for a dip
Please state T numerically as -0.6 angstroms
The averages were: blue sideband 30.2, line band 31.2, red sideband 29.9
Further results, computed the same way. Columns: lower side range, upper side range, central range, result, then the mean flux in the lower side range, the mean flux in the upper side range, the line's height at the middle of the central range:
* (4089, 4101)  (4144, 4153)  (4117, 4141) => -1.6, 29.1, 29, 29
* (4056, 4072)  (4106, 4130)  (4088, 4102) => -0.1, 26.7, 30.5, 28.9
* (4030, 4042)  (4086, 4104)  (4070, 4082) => 0.5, 29.9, 29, 29.3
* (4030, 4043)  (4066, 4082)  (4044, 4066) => 0.9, 30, 27.9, 28.9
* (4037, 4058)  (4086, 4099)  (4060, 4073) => 1.6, 29.9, 30.4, 30.1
